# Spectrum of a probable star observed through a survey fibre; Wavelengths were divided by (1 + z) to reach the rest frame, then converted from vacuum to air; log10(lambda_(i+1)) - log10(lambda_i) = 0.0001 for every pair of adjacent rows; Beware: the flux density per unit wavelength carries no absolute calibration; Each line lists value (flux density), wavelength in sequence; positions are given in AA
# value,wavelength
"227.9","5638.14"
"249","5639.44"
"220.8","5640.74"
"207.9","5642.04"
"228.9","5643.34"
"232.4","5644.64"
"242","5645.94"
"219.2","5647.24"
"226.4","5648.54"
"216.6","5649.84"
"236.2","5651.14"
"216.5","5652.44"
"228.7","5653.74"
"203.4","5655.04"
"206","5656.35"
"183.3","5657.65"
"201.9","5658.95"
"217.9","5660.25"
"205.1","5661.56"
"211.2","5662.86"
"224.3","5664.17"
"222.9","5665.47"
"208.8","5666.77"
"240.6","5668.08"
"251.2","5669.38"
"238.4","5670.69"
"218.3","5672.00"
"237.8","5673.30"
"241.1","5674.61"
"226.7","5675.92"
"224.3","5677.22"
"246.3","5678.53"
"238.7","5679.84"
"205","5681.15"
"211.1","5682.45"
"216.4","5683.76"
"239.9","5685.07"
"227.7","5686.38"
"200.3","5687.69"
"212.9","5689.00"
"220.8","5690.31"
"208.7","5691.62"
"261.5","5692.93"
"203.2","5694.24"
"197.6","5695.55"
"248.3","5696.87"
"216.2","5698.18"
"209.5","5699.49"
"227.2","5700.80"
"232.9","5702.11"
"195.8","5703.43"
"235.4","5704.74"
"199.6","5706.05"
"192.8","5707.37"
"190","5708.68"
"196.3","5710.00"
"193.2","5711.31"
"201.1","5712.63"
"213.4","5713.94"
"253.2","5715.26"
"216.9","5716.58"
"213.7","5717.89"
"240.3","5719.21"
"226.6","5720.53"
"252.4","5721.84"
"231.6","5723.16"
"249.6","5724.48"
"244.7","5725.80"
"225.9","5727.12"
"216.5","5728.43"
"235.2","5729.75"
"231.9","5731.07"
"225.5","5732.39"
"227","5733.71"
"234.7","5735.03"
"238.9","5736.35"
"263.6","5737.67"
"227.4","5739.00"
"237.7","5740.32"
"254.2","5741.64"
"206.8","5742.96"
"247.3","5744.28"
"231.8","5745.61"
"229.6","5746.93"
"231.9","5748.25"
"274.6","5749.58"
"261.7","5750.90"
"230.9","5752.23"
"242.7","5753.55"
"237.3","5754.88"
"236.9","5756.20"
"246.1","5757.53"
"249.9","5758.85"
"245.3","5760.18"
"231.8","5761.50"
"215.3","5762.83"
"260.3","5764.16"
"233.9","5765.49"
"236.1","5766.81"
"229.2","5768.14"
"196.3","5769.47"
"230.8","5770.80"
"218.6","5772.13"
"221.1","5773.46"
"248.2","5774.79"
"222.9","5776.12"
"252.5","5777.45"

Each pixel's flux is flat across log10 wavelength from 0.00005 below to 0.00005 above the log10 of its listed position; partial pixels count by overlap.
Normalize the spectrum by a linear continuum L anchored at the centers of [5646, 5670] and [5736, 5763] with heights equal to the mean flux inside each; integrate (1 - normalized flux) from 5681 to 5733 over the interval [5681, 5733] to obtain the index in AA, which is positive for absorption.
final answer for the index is 2.17 AA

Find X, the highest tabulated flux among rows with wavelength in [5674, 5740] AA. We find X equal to 263.6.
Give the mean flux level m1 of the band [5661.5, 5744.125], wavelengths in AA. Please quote 225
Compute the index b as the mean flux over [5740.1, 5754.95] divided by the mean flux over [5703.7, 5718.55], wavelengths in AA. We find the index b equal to 1.15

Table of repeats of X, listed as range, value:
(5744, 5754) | 274.6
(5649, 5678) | 251.2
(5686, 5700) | 261.5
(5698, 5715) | 235.4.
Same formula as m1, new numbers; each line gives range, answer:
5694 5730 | 220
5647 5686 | 222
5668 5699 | 226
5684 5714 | 214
